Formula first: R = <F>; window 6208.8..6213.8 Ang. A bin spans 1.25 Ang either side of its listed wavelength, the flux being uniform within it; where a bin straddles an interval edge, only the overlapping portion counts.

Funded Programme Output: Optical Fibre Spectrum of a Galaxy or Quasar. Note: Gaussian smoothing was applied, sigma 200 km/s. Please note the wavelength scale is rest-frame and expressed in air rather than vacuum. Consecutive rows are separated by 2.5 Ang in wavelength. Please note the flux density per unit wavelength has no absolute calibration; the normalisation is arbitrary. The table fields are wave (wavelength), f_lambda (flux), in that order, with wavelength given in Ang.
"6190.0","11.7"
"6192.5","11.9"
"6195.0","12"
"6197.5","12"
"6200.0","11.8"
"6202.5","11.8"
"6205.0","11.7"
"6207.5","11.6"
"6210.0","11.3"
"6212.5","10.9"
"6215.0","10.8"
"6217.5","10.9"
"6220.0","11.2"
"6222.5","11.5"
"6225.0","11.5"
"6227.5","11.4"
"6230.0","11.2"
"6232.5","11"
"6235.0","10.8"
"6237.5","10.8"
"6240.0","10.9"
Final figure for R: 11.1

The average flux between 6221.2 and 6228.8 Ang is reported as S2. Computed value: 11.5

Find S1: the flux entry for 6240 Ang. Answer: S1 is 10.9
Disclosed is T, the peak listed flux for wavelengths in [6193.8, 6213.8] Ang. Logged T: 12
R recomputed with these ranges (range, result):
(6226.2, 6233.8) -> 11.2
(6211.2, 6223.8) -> 11.1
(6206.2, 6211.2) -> 11.5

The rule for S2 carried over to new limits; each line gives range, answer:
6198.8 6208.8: 11.7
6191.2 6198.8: 12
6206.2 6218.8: 11.1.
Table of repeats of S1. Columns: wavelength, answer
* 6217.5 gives 10.9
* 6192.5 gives 11.9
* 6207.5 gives 11.6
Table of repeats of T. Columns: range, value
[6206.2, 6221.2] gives 11.6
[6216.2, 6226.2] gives 11.5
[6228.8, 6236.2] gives 11.2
